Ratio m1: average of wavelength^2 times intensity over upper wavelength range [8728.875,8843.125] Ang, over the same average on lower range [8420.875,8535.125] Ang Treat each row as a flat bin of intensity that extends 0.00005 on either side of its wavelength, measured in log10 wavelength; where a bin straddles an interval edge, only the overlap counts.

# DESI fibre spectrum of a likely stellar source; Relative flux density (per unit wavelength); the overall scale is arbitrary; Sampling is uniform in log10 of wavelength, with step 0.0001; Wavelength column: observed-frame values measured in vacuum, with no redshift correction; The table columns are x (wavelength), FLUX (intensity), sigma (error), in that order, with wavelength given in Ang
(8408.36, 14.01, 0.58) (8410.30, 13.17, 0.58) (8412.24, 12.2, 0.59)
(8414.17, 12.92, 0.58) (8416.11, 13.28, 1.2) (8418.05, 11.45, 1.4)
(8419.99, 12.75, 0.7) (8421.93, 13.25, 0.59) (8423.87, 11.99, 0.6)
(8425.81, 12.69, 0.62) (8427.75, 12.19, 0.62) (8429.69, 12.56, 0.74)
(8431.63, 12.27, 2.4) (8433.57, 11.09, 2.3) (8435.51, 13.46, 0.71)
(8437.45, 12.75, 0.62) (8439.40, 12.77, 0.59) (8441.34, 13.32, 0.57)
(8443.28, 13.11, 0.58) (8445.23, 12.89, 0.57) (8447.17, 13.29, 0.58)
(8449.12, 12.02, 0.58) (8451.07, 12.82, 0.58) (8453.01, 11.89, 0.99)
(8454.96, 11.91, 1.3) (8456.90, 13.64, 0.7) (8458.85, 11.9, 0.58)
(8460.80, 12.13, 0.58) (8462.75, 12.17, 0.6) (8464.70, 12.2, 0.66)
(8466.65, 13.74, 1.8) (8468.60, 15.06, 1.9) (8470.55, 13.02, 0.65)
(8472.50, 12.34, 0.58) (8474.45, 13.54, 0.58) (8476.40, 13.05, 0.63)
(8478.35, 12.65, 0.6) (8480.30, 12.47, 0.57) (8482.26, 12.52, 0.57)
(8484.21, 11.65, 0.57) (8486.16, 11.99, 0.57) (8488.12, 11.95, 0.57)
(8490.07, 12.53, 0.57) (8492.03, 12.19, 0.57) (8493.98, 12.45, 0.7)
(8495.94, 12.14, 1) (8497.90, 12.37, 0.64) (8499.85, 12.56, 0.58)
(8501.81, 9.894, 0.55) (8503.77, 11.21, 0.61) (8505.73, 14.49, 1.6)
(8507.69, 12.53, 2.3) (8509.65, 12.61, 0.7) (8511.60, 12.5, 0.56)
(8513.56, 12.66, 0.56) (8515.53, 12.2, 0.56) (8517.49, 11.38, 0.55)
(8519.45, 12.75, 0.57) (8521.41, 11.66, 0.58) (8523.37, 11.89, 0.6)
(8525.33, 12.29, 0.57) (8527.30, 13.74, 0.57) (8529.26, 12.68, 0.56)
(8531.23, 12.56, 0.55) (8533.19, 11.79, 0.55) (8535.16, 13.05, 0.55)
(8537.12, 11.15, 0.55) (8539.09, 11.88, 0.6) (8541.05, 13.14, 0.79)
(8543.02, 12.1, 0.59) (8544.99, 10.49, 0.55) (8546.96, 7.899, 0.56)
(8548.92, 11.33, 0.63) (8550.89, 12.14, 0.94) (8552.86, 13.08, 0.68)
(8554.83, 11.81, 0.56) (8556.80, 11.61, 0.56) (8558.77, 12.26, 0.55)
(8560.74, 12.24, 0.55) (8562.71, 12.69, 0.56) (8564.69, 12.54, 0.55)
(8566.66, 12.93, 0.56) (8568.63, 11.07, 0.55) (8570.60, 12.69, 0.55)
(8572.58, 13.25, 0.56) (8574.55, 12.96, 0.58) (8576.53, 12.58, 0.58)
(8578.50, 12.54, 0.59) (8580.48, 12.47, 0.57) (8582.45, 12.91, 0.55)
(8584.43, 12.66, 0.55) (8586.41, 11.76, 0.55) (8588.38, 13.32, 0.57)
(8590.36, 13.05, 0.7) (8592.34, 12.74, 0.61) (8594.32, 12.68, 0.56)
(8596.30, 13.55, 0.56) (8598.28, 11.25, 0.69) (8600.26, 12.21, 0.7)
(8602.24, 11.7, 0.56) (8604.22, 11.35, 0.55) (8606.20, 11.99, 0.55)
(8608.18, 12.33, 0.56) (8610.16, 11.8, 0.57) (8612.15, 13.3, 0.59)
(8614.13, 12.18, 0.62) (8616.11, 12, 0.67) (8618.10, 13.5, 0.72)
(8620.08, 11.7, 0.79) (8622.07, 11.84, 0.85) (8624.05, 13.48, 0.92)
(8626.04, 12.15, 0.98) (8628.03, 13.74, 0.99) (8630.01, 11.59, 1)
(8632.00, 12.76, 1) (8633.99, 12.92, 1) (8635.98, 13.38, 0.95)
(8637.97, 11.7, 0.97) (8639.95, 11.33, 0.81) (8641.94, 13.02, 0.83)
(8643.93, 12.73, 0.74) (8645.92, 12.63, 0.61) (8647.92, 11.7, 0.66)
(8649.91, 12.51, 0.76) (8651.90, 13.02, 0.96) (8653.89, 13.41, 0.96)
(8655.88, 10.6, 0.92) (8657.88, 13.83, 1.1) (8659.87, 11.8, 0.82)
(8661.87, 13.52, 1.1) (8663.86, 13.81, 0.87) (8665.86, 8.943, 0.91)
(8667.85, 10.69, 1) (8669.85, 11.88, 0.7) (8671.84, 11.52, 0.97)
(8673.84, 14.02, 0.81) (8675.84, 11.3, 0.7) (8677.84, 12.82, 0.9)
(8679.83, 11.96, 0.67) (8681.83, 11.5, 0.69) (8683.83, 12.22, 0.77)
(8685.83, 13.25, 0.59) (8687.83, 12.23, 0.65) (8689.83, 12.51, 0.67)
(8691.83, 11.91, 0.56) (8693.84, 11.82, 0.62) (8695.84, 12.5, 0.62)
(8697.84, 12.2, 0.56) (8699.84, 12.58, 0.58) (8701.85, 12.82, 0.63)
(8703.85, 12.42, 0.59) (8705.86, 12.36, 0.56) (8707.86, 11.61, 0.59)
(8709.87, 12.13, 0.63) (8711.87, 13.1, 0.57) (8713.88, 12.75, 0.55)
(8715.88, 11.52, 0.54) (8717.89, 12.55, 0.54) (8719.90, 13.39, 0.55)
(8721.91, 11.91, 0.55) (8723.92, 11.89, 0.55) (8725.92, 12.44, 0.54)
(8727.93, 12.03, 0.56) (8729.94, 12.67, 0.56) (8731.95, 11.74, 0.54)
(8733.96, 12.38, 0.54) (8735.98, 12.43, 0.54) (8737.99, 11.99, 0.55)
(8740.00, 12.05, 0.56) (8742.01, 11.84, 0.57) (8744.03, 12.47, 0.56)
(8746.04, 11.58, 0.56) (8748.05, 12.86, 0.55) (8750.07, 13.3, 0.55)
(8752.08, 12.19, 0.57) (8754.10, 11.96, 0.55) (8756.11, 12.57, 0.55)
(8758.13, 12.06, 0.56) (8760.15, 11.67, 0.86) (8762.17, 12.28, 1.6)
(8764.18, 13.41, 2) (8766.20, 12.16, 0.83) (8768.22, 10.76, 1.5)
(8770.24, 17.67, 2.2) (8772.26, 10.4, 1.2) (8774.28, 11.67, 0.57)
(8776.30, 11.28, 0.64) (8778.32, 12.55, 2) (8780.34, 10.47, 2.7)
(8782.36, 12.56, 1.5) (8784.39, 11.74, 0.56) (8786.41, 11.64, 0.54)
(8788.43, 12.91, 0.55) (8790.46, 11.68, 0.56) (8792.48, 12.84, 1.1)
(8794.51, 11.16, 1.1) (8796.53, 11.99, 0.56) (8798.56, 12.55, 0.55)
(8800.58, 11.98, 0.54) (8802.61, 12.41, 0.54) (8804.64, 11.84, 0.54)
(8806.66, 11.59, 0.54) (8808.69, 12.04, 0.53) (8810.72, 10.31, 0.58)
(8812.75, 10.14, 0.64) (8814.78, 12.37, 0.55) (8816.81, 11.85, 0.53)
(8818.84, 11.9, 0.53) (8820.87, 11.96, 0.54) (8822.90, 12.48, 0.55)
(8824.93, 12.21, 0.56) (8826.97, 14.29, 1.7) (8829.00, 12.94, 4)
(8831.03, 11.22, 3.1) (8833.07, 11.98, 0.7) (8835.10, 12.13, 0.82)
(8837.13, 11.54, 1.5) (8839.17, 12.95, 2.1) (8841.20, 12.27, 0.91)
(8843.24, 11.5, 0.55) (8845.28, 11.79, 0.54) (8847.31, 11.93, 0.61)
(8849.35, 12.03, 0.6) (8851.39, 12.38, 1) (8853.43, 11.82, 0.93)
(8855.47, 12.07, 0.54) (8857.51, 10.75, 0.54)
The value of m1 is 1.04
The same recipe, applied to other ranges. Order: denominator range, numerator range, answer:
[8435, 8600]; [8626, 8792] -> 1.04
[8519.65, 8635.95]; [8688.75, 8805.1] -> 1.03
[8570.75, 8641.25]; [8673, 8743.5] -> 1.01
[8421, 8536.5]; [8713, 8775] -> 1.05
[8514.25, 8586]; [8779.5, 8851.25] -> 1.05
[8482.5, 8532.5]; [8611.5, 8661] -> 1.05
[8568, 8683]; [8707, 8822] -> 1.01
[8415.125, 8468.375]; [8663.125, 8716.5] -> 1.02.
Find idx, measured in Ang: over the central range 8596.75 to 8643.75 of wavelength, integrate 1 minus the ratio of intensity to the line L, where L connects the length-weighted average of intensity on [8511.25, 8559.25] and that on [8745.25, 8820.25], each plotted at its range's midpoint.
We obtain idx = -1.3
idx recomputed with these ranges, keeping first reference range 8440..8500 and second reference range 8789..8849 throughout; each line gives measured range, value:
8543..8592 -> 1.1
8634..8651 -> -0.1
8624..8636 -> -0.4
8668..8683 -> 0.2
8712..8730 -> -0.3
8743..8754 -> -0.3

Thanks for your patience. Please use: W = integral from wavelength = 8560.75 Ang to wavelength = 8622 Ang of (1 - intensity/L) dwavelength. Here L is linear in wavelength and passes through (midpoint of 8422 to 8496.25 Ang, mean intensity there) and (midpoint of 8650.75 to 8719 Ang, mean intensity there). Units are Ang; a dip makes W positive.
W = -0.2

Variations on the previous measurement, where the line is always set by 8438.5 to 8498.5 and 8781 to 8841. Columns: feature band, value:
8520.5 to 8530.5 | 0.1 Ang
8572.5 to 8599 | -0.6 Ang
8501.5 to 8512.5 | 0.2 Ang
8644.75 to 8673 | 0.4 Ang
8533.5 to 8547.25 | 1.0 Ang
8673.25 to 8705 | -0.3 Ang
